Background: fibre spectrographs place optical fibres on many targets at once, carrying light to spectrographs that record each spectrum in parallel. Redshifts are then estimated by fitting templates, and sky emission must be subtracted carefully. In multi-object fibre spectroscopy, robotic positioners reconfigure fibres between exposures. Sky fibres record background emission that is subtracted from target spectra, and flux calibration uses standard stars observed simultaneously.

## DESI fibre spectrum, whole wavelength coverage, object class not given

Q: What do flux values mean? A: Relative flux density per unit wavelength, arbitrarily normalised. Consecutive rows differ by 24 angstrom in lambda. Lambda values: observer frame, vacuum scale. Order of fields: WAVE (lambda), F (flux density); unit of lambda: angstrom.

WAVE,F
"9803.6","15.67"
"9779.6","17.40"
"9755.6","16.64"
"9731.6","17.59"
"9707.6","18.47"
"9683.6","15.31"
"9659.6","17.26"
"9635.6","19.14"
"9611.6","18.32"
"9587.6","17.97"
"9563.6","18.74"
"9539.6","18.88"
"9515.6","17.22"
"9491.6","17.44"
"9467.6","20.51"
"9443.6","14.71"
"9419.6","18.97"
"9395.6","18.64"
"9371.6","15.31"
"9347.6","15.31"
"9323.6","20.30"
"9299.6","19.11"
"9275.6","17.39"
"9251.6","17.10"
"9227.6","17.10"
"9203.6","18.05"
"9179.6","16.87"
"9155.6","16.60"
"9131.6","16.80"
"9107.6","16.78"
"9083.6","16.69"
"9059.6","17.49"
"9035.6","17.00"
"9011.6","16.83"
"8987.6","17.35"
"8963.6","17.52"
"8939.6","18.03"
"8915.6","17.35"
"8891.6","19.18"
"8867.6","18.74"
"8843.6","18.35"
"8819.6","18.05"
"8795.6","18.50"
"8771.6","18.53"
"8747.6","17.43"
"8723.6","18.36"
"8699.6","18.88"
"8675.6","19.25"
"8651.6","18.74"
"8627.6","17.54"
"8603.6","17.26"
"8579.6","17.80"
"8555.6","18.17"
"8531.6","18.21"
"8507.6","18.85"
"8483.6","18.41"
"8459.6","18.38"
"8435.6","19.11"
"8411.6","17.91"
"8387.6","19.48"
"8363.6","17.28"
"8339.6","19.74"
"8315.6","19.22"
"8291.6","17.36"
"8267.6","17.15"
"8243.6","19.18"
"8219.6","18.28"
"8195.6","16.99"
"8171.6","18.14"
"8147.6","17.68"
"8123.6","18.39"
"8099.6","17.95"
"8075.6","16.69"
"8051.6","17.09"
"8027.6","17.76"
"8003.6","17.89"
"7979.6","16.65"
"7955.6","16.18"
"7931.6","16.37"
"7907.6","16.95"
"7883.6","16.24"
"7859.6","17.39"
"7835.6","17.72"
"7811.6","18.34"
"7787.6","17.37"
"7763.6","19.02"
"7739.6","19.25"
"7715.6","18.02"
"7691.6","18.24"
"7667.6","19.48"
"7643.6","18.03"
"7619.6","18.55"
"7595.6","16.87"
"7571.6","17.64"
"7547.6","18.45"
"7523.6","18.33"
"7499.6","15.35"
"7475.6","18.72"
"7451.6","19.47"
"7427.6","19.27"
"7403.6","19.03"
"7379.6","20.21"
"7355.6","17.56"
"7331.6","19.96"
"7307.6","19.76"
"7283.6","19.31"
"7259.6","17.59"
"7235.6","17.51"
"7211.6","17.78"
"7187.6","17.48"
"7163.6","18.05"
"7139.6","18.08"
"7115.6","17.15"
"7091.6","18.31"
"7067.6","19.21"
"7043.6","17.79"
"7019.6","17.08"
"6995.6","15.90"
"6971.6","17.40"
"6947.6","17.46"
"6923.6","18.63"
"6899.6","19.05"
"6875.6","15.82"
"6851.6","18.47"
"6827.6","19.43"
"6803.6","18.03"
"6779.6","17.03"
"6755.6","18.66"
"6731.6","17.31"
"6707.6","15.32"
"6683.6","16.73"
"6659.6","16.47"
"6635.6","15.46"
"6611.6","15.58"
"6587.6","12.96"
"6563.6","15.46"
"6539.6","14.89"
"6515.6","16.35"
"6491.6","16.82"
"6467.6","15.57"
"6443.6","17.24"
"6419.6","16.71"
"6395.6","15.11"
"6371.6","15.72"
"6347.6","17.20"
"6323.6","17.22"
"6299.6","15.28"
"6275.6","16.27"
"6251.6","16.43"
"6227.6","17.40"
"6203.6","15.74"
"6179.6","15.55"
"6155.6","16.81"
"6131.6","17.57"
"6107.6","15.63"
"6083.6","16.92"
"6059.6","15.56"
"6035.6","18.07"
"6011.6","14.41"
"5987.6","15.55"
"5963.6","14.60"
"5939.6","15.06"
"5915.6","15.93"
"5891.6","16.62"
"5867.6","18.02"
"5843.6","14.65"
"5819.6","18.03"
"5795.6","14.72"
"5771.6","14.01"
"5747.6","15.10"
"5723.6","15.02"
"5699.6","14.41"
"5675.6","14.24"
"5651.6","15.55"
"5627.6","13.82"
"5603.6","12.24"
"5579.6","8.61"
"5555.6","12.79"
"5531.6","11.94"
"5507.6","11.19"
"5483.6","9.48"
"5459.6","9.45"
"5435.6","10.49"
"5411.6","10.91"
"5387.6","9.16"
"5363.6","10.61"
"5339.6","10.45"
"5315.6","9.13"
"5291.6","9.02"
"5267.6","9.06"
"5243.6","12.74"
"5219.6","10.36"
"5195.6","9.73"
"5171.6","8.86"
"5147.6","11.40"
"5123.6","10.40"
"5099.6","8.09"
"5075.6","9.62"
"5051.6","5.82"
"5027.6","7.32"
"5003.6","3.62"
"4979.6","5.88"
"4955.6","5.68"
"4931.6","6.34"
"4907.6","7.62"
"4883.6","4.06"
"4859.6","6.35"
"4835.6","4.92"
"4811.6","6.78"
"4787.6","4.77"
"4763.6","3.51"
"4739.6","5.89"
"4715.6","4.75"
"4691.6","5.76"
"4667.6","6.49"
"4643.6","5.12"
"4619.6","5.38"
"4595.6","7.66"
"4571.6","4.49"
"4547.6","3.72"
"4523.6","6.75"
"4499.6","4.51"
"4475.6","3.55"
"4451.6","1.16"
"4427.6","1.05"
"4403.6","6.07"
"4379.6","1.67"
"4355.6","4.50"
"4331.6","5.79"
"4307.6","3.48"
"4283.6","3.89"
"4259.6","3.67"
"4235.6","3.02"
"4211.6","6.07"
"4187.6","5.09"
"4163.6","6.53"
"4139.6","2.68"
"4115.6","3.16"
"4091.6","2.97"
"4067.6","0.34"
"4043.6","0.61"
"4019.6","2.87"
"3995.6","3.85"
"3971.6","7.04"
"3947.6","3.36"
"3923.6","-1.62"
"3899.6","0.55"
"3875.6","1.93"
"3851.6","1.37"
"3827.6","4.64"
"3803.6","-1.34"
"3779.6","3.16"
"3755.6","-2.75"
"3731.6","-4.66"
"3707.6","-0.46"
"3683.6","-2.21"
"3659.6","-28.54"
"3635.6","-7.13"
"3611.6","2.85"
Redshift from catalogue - 0.27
